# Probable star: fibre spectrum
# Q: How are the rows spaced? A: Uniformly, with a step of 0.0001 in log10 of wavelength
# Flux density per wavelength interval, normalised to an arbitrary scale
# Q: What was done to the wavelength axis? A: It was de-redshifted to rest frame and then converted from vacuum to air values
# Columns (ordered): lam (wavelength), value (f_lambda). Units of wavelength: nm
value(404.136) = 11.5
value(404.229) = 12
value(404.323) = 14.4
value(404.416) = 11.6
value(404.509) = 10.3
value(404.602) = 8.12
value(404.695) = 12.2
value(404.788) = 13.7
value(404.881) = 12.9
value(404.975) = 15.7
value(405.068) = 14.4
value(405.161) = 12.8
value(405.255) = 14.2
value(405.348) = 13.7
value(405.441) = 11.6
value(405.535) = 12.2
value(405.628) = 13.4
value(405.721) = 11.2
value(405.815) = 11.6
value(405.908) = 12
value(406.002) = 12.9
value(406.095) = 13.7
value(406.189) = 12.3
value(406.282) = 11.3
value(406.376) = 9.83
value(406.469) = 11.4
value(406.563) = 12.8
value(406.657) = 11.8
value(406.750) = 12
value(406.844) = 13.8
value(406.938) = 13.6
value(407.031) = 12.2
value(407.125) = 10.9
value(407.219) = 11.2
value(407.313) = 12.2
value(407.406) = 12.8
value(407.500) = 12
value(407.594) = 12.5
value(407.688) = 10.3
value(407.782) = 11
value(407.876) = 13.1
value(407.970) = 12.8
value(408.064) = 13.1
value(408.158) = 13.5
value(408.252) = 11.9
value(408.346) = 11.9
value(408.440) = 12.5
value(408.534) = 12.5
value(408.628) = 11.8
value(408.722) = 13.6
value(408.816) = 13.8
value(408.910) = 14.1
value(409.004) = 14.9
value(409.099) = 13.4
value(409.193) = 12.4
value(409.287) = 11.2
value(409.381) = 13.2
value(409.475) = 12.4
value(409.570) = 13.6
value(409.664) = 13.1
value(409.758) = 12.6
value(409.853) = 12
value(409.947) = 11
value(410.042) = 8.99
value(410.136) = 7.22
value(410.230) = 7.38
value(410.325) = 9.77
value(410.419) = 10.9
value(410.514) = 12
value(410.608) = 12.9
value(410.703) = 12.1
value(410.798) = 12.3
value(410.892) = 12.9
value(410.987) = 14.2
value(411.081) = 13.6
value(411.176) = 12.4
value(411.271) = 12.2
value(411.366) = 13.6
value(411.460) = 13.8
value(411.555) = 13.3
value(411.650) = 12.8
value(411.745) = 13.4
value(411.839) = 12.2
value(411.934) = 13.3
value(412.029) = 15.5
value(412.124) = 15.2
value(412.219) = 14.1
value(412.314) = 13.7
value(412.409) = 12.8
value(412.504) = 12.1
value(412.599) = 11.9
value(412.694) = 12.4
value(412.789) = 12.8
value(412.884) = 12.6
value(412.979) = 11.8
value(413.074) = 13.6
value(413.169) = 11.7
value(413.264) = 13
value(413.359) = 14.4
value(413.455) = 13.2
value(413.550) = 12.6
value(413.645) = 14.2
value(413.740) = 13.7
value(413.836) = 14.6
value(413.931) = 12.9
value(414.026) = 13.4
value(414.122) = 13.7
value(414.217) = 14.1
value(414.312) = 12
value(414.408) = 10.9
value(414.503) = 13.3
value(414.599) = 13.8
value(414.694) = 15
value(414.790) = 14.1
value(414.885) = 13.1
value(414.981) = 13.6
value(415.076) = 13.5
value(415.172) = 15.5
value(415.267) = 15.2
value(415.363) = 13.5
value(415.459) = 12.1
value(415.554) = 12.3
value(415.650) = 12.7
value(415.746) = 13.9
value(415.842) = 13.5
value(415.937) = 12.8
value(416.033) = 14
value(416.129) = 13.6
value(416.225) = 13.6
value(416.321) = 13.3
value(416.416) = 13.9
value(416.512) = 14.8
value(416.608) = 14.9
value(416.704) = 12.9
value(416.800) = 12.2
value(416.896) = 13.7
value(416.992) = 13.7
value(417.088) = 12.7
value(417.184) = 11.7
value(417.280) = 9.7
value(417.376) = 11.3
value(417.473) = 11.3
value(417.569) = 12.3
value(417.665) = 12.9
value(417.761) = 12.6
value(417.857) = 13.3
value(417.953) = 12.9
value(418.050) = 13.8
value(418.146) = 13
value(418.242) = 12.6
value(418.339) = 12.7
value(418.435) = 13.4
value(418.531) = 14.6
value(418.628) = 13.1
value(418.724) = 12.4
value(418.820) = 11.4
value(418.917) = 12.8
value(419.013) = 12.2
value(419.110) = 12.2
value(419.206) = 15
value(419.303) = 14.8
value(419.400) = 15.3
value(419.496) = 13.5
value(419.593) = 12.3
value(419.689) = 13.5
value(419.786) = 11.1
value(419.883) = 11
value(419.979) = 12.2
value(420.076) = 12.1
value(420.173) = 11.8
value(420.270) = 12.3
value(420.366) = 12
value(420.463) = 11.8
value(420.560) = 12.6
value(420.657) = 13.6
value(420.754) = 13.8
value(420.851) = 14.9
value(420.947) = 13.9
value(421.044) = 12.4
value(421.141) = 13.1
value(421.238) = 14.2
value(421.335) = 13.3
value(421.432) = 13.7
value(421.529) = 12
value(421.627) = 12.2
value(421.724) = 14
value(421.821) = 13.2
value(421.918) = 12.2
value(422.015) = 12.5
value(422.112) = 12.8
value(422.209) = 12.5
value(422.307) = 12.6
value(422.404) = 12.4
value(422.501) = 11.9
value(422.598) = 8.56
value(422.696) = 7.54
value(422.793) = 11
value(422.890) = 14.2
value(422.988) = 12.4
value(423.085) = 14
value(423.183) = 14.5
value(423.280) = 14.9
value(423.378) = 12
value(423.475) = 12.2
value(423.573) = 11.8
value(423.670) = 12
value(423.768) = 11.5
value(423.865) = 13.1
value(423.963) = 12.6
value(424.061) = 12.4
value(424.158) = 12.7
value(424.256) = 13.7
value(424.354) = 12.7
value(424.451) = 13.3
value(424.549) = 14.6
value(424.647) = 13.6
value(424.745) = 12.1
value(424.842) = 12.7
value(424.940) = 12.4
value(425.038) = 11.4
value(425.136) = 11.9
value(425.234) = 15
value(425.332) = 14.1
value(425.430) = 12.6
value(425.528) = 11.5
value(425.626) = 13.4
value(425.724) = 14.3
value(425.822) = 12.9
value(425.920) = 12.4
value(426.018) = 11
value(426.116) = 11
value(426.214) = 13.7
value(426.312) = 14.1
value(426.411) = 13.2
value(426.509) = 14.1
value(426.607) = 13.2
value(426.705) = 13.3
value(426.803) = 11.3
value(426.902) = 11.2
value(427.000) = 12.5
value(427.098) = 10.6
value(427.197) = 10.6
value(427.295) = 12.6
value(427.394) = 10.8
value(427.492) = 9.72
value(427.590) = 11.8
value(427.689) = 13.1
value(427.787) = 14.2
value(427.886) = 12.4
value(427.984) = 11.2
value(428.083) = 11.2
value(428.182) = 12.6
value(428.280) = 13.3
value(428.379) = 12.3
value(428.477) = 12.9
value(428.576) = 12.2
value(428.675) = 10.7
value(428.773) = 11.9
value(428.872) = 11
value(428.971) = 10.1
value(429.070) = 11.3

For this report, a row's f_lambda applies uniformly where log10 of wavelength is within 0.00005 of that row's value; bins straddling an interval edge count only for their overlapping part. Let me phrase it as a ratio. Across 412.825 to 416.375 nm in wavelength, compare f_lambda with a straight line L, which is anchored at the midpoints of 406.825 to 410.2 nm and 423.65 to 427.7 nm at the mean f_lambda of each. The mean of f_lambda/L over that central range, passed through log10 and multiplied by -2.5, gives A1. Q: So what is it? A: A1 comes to -0.09 mag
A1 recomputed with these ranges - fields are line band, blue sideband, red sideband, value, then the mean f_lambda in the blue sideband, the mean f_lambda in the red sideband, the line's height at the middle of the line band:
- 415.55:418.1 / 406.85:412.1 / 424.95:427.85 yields -0.048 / 12.4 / 12.5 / 12.4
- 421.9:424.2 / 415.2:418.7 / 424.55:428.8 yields 0.035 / 13.1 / 12.4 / 12.7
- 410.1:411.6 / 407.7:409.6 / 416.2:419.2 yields 0.075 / 12.8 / 12.9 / 12.8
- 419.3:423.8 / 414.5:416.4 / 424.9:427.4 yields 0.033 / 13.6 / 12.5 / 13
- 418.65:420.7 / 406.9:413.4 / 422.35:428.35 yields -0.018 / 12.5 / 12.4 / 12.5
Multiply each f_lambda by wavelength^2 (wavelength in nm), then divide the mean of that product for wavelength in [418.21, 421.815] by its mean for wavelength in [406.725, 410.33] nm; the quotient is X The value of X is 1.13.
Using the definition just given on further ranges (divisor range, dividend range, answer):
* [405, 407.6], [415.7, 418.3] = 1.10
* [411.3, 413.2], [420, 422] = 1.03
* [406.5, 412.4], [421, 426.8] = 1.09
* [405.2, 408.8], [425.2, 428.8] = 1.11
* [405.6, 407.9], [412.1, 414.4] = 1.12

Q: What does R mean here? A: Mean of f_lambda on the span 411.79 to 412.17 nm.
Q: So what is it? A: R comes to 14.1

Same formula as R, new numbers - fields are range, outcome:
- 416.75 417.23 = 12.8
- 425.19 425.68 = 13.3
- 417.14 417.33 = 10.7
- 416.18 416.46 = 13.6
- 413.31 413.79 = 13.6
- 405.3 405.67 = 12.7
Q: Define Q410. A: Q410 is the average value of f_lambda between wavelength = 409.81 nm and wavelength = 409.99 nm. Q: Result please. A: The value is 11.5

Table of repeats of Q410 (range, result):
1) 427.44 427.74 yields 11.6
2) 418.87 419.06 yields 12.5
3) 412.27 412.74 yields 12.6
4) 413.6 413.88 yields 14.1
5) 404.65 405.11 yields 13.8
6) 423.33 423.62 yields 12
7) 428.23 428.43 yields 12.9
